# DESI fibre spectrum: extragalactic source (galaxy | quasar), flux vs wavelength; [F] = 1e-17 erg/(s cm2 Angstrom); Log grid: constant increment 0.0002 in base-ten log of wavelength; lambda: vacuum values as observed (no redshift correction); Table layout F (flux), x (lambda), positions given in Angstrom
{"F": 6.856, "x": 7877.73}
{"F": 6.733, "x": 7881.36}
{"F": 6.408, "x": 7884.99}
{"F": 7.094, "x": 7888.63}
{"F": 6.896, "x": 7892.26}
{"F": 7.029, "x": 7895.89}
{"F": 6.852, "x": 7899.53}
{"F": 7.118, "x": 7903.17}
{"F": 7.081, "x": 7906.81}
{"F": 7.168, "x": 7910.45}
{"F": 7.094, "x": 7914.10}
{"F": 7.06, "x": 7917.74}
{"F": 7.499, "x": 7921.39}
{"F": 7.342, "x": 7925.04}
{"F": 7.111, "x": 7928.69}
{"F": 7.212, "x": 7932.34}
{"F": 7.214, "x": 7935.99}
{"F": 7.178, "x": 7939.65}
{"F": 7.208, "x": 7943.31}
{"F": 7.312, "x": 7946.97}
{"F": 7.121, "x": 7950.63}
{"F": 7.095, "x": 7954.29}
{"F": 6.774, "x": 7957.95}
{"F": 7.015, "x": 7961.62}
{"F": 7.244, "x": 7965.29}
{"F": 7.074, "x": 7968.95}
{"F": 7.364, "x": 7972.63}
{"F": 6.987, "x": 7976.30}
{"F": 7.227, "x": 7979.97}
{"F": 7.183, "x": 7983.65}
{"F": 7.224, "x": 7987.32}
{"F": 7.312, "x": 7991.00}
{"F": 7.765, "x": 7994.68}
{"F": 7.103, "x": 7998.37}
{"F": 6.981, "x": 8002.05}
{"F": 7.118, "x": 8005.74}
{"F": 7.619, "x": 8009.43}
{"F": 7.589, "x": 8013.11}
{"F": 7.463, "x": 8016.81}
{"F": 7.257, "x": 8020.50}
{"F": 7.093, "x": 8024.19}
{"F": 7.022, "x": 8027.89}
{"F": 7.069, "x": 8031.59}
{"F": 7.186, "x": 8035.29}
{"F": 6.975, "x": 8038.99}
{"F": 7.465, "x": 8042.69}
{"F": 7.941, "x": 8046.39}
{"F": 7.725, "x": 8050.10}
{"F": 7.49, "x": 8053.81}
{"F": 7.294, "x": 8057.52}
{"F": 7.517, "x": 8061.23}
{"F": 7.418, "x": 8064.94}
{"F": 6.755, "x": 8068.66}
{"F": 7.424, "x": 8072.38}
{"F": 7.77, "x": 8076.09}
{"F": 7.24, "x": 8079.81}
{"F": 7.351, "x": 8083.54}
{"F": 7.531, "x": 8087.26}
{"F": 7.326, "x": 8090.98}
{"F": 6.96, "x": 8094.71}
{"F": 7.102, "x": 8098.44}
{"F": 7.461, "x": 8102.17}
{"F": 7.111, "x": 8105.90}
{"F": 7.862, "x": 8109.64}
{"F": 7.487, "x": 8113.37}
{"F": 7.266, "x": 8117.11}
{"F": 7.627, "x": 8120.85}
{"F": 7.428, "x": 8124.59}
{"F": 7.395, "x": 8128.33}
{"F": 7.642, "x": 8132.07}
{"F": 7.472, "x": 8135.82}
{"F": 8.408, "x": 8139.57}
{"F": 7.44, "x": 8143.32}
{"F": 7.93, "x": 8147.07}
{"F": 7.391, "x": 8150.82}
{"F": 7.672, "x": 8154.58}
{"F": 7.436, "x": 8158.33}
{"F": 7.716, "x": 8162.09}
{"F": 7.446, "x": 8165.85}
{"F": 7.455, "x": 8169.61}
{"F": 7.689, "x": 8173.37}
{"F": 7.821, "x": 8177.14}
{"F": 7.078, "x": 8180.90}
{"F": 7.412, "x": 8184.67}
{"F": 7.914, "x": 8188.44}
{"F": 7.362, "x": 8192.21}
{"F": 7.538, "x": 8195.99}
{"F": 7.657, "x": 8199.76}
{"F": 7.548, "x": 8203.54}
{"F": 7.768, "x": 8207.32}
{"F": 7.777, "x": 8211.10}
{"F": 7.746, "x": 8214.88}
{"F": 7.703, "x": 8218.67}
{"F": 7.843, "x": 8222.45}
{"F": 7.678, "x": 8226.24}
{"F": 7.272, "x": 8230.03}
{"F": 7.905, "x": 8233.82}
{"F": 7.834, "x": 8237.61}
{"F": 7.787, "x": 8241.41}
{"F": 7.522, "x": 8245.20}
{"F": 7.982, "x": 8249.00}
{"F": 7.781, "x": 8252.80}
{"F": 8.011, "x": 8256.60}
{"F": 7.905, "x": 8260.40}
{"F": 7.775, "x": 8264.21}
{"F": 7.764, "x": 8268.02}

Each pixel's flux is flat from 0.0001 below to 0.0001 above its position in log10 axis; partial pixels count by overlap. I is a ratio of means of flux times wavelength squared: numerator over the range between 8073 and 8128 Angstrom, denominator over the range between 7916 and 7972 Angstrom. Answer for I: 1.1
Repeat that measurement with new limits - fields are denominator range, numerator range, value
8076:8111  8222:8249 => 1.09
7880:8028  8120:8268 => 1.14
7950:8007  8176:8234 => 1.12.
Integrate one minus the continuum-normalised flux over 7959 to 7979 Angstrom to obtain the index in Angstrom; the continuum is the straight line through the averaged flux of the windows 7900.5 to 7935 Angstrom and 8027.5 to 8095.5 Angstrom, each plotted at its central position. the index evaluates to 0.3 Angstrom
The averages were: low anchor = 7.18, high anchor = 7.35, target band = 7.13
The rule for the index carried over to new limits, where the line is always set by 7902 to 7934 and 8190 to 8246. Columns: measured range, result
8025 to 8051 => 0.2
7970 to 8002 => 0.2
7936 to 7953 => 0.1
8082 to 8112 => 0.5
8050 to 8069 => 0.1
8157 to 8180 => 0.0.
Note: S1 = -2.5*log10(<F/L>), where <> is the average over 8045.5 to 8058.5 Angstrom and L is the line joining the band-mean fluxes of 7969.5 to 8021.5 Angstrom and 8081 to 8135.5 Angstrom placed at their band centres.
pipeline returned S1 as -0.04 mag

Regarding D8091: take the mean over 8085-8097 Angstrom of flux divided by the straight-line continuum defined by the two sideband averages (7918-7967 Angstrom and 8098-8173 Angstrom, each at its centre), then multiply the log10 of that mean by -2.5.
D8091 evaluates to 0.03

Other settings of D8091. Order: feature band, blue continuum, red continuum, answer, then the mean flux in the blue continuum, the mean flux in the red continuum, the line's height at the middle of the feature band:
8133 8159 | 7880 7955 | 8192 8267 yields -0.02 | 7.09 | 7.73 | 7.56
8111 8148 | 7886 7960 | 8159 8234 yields -0.02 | 7.11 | 7.61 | 7.49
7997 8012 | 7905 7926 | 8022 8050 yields 0.00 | 7.2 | 7.28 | 7.26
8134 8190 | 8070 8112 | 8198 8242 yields -0.01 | 7.37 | 7.71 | 7.56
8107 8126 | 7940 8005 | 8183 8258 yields -0.01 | 7.17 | 7.7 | 7.48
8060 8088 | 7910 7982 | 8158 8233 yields 0.00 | 7.16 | 7.6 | 7.39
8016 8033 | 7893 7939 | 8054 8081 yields 0.02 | 7.14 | 7.36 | 7.3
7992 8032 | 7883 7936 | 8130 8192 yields 0.00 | 7.07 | 7.61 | 7.29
